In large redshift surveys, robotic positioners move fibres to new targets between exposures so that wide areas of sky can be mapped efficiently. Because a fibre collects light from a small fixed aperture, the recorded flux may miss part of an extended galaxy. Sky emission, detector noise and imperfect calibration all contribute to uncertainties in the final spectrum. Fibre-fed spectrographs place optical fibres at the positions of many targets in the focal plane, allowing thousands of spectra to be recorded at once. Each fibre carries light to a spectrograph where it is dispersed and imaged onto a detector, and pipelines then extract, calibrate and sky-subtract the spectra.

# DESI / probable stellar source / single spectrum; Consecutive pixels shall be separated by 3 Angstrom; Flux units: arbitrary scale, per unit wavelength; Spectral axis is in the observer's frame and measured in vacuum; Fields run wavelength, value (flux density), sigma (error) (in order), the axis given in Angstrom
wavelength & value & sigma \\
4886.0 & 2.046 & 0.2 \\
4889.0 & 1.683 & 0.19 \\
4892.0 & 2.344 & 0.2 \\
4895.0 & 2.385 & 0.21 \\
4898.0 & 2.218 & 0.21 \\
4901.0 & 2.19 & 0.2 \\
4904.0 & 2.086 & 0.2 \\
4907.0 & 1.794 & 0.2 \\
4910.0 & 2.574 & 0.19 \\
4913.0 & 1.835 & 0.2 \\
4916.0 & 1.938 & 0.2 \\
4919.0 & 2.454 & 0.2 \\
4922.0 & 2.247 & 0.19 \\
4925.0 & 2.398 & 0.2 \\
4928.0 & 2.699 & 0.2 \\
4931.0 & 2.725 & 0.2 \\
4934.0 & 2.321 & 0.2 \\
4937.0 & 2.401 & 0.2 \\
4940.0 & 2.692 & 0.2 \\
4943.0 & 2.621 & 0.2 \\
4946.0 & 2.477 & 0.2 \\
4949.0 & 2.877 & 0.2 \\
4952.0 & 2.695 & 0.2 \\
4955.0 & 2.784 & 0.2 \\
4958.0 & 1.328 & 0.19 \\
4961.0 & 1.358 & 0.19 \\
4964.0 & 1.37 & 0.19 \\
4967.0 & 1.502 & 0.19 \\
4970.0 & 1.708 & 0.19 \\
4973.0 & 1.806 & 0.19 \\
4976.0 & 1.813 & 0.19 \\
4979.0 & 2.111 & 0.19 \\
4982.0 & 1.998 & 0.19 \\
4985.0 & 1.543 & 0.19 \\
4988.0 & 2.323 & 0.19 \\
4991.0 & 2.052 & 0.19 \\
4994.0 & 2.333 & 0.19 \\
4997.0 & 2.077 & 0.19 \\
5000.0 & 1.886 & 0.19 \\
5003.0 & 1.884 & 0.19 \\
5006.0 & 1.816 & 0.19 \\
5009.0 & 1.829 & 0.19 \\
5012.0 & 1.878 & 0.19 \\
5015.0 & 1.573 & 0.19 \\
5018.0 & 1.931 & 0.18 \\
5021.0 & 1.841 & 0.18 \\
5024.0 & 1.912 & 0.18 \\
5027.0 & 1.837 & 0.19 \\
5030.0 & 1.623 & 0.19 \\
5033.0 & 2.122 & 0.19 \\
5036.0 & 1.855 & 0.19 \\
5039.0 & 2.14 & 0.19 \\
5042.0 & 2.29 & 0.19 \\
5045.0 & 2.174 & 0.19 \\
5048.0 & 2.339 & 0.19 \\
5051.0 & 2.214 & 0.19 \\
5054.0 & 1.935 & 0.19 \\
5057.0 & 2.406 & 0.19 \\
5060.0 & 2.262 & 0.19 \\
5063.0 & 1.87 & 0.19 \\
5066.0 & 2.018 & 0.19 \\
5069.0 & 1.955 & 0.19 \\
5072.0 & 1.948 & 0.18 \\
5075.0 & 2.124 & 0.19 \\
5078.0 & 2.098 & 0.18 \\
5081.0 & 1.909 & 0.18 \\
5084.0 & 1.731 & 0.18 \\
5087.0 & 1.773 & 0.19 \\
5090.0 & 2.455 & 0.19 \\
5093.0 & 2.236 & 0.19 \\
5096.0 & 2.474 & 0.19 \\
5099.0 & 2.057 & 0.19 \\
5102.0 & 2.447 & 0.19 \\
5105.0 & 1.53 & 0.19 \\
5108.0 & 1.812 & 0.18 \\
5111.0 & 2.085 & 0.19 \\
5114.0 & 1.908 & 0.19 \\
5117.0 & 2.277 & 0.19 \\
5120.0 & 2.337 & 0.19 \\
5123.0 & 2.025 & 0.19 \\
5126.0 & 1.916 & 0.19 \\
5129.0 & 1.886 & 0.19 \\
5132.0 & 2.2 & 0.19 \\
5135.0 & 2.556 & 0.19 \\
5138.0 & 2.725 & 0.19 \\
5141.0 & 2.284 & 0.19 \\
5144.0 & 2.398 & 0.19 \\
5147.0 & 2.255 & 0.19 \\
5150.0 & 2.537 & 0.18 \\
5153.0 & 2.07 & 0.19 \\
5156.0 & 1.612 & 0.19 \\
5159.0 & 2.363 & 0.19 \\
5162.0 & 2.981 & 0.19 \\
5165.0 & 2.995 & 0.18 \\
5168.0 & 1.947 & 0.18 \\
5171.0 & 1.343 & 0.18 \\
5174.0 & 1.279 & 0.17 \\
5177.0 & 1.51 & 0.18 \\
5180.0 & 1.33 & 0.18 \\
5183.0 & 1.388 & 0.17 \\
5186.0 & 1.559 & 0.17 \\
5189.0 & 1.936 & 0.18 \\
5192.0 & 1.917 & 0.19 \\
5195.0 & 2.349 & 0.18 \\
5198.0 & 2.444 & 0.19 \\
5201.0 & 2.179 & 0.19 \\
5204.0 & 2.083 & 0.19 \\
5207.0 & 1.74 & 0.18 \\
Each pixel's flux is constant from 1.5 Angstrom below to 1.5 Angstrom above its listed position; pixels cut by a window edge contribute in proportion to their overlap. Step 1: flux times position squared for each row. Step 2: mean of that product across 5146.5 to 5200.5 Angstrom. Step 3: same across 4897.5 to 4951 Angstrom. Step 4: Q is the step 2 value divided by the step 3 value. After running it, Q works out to 0.93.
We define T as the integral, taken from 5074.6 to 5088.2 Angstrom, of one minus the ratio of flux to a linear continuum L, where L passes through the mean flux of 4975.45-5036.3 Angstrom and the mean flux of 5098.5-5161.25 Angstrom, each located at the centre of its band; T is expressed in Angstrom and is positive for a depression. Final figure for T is 1.0 Angstrom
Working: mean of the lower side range 1.92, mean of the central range 1.91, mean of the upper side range 2.17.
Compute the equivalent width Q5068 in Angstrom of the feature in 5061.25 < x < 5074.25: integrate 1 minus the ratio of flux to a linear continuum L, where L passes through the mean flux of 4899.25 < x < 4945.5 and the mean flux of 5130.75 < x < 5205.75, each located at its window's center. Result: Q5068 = 1.33 Angstrom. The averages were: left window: 2.33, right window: 2.09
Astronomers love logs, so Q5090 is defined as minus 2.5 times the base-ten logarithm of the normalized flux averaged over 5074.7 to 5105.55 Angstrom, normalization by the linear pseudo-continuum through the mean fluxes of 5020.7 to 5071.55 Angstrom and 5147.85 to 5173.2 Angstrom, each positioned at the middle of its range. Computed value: 0.01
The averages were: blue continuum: 2.05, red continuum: 2.21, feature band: 2.09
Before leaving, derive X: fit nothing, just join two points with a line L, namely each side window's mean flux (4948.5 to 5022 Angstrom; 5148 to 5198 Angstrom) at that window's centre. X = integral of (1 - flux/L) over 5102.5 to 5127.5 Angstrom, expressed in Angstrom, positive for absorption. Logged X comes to -0.7 Angstrom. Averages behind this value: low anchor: 1.92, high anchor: 1.96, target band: 2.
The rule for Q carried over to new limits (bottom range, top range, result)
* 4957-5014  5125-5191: 1.20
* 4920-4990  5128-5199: 1.04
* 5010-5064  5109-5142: 1.13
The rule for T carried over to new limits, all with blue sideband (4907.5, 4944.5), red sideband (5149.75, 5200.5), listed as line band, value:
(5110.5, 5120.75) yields -0.4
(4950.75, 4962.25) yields 1.5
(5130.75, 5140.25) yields -2.1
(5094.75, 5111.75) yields 0.2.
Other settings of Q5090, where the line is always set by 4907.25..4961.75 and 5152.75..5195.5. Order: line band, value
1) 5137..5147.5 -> -0.23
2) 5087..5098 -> -0.12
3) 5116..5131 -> -0.05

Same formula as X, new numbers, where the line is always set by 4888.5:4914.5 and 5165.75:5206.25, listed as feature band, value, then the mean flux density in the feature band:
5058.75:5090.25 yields -0.9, 1.99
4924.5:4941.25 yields -3.5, 2.55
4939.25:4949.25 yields -2.6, 2.64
